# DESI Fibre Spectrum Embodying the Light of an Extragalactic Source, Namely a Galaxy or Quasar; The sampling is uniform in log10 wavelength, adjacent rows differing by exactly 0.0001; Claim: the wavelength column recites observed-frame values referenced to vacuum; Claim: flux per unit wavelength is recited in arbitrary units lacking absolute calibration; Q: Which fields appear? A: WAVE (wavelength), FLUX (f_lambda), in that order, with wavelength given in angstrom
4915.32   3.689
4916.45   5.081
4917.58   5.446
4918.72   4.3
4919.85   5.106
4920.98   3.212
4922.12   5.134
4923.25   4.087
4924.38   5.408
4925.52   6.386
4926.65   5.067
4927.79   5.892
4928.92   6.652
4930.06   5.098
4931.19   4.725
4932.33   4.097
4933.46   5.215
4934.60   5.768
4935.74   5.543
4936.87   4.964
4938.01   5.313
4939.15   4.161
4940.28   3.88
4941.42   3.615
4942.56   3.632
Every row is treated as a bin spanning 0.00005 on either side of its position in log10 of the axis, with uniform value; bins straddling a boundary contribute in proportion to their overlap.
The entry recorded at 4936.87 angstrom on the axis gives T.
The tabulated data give 4.964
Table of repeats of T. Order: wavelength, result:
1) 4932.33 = 4.097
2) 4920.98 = 3.212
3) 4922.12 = 5.134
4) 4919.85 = 5.106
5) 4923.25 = 4.087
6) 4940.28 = 3.88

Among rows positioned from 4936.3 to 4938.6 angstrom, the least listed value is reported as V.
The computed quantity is 4.964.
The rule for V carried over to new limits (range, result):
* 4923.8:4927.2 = 5.067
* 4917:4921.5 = 3.212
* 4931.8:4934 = 4.097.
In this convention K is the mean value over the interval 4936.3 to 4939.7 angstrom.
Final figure 4.82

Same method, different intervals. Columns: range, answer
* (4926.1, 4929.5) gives 5.86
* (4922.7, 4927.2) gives 5.24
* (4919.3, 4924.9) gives 4.58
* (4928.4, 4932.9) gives 5.13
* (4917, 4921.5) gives 4.53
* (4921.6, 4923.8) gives 4.61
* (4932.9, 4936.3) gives 5.5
